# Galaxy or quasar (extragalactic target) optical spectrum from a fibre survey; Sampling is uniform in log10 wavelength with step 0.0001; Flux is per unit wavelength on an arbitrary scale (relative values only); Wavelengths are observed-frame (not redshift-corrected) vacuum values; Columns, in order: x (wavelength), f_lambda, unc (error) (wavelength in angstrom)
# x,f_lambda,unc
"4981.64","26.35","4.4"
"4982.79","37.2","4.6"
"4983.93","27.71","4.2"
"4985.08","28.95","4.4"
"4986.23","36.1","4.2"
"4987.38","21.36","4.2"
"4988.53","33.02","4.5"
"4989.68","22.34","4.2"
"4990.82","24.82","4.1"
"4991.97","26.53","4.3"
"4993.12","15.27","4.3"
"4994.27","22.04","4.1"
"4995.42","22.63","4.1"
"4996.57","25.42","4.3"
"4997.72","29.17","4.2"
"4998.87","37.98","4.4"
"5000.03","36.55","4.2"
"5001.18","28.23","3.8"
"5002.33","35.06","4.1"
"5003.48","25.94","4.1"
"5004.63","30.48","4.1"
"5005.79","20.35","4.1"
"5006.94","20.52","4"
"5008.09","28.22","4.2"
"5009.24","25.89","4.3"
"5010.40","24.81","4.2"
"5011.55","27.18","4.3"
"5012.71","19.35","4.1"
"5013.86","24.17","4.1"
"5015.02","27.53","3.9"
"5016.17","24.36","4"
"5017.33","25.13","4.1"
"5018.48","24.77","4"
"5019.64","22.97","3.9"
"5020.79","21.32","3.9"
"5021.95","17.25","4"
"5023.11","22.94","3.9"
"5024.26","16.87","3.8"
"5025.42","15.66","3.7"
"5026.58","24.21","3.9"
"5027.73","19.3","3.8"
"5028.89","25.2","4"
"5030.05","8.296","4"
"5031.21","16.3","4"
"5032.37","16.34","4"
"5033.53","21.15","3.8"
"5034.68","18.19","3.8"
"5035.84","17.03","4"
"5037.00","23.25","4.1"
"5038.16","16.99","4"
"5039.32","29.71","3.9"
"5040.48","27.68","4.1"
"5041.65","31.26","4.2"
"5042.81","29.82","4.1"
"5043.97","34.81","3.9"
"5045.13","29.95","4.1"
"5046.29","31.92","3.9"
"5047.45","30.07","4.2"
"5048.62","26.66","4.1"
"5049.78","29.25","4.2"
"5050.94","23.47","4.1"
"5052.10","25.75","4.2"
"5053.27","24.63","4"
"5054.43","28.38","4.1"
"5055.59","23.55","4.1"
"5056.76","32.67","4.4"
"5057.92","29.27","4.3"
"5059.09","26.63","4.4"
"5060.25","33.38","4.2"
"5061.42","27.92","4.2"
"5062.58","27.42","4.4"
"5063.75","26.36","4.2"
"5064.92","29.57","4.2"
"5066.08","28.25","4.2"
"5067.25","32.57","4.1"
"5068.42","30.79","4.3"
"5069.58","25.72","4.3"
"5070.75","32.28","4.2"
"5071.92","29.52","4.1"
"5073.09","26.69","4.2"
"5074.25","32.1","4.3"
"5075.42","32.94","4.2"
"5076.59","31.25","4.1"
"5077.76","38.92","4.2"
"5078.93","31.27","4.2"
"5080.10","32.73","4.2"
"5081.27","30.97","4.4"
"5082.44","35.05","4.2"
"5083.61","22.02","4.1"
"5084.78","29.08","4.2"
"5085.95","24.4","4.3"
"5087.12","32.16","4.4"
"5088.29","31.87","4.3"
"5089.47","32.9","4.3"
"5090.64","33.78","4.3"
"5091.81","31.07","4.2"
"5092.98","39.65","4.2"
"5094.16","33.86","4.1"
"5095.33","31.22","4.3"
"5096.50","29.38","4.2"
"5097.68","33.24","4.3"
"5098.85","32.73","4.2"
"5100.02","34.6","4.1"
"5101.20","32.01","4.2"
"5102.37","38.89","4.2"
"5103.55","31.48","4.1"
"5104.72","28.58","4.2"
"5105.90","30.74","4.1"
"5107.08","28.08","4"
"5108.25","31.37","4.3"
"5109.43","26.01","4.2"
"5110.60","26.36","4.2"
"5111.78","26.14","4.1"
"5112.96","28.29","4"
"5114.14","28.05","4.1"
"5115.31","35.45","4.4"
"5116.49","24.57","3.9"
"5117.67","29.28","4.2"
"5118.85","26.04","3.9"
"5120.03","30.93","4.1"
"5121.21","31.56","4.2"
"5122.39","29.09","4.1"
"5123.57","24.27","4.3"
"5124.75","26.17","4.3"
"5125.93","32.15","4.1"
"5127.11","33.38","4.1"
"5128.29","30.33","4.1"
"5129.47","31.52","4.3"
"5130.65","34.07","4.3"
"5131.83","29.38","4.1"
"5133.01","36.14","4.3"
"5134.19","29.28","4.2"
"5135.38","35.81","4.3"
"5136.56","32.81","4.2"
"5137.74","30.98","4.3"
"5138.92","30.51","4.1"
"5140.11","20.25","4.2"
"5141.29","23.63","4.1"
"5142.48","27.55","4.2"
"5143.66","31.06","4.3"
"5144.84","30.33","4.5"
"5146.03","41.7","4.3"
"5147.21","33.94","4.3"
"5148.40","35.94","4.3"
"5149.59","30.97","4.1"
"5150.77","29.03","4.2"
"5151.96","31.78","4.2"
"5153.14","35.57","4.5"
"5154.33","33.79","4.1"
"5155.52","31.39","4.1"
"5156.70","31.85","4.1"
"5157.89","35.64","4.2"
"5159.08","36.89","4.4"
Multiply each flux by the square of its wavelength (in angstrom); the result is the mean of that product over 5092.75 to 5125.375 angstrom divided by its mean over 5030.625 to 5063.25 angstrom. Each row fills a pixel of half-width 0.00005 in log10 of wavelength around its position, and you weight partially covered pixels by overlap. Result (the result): 1.2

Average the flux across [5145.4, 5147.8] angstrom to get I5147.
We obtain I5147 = 37.7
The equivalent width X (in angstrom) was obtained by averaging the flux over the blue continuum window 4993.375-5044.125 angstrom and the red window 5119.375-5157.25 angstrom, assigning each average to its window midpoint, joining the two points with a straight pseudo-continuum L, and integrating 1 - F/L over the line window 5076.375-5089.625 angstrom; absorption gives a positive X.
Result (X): -1.50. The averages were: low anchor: 24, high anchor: 31.2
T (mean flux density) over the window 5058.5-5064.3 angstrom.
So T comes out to 28.3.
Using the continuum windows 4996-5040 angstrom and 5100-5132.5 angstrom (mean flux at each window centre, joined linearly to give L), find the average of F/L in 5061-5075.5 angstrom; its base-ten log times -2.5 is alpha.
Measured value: -0.10 mag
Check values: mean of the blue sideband 23.5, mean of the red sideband 29.9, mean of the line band 29.3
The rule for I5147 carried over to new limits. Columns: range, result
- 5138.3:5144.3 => 26.7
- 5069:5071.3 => 29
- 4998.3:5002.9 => 34.4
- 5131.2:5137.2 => 32.7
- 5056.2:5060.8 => 30.5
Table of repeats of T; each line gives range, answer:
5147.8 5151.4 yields 31.9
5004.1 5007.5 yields 23.7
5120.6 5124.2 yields 28.3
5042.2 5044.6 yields 32.3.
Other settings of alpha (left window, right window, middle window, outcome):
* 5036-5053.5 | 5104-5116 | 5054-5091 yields -0.07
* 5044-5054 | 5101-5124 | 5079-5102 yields -0.10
